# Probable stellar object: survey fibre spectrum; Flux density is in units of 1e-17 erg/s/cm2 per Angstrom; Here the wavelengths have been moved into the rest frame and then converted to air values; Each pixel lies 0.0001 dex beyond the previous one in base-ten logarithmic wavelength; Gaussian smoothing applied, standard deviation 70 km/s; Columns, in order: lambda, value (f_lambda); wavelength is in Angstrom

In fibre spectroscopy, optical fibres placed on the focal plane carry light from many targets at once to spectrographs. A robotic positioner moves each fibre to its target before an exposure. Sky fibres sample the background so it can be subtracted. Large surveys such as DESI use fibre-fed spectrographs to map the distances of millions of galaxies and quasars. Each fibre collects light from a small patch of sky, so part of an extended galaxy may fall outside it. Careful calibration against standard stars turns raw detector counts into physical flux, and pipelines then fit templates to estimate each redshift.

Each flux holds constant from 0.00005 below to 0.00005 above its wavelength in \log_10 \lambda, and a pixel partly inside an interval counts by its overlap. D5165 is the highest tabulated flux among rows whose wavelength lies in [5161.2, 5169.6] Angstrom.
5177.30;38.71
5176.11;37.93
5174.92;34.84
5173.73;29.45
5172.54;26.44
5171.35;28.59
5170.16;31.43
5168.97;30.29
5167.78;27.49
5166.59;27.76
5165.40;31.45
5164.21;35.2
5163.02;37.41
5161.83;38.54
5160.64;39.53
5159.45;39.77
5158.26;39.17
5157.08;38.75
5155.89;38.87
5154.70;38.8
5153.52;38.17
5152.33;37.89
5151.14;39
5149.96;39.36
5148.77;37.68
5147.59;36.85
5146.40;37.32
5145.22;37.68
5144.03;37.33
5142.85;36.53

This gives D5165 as 38.54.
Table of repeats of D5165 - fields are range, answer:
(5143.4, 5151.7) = 39.36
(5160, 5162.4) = 39.53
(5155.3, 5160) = 39.77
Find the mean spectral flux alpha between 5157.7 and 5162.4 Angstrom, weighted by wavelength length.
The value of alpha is 39.2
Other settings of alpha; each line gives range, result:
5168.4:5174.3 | 29.2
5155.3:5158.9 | 39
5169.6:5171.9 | 30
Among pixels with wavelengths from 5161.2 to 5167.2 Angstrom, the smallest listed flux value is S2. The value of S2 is 27.76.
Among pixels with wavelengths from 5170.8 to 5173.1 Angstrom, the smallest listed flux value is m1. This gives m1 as 26.44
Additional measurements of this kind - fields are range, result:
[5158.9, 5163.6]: 37.41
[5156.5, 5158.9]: 38.75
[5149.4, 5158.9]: 37.89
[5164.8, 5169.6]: 27.49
